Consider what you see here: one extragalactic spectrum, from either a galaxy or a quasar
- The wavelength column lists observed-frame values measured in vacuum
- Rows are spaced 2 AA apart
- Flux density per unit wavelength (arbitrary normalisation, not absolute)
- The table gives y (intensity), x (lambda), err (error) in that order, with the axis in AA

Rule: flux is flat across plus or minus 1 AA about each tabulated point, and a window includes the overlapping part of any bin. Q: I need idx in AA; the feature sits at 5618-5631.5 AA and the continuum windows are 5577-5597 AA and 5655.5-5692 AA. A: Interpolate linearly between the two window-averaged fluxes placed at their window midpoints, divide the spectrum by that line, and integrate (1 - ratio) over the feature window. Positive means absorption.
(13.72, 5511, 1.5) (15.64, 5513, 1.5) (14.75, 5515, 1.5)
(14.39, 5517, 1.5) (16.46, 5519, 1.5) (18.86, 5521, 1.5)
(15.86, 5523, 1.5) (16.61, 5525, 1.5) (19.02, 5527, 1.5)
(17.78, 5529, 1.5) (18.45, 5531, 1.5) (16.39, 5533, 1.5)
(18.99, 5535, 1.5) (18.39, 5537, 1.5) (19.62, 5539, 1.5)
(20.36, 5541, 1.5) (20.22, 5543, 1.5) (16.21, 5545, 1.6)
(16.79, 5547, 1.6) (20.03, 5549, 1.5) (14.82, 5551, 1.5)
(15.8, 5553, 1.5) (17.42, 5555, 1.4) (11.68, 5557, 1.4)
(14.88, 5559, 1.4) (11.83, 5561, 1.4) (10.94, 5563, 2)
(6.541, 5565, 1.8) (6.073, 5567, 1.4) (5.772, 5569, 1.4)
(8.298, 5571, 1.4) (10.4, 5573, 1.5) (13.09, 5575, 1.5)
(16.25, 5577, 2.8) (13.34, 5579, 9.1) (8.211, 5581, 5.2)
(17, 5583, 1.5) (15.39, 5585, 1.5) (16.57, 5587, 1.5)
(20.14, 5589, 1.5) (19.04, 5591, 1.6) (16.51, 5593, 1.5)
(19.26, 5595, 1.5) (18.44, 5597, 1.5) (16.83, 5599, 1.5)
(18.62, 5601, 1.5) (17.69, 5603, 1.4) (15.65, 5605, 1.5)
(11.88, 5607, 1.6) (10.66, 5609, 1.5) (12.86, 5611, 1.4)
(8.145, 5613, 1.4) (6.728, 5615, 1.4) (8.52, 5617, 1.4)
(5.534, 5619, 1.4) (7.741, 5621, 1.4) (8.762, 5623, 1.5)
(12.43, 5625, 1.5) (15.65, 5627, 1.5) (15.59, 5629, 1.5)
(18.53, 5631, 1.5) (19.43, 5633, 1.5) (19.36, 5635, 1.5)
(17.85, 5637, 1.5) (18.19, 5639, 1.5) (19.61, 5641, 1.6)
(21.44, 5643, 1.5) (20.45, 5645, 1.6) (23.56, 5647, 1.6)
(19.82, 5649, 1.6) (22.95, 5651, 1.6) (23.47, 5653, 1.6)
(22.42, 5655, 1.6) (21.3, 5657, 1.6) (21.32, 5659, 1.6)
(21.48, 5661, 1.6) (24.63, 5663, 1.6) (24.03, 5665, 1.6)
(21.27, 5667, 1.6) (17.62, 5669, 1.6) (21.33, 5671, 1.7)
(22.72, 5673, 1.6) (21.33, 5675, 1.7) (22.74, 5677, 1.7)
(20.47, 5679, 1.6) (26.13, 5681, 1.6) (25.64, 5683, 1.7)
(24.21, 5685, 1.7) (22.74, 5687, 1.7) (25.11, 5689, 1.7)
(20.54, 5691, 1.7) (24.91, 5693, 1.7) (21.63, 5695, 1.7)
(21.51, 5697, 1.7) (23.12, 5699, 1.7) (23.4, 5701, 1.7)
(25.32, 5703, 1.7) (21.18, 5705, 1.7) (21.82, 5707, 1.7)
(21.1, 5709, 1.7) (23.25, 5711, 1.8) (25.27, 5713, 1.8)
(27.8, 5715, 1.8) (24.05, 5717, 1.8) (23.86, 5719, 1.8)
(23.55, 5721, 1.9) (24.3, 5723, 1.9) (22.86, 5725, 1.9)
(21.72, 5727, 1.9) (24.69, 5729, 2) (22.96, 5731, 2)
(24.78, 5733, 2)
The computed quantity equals 5.2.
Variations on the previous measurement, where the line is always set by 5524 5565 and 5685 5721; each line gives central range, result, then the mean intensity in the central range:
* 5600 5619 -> 7.22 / 11.9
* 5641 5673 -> -0.58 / 21.8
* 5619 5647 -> 5.54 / 16.4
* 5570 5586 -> 4.68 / 12.7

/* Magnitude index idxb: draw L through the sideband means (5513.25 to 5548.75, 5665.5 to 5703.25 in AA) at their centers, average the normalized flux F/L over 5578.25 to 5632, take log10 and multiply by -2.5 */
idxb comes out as 0.393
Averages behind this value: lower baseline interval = 17.6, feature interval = 13.9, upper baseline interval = 22.7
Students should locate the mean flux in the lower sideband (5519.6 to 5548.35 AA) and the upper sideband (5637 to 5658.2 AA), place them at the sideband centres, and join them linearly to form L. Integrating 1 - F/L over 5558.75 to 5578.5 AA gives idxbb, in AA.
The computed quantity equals 9.1 AA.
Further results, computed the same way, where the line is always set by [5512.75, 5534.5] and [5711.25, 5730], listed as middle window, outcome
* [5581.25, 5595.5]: 1.57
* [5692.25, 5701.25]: 0.19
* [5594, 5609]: 2.46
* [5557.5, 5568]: 4.68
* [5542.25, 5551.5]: 0.00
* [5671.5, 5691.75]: -0.37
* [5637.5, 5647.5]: 0.43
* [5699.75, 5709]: 0.33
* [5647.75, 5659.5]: -0.13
